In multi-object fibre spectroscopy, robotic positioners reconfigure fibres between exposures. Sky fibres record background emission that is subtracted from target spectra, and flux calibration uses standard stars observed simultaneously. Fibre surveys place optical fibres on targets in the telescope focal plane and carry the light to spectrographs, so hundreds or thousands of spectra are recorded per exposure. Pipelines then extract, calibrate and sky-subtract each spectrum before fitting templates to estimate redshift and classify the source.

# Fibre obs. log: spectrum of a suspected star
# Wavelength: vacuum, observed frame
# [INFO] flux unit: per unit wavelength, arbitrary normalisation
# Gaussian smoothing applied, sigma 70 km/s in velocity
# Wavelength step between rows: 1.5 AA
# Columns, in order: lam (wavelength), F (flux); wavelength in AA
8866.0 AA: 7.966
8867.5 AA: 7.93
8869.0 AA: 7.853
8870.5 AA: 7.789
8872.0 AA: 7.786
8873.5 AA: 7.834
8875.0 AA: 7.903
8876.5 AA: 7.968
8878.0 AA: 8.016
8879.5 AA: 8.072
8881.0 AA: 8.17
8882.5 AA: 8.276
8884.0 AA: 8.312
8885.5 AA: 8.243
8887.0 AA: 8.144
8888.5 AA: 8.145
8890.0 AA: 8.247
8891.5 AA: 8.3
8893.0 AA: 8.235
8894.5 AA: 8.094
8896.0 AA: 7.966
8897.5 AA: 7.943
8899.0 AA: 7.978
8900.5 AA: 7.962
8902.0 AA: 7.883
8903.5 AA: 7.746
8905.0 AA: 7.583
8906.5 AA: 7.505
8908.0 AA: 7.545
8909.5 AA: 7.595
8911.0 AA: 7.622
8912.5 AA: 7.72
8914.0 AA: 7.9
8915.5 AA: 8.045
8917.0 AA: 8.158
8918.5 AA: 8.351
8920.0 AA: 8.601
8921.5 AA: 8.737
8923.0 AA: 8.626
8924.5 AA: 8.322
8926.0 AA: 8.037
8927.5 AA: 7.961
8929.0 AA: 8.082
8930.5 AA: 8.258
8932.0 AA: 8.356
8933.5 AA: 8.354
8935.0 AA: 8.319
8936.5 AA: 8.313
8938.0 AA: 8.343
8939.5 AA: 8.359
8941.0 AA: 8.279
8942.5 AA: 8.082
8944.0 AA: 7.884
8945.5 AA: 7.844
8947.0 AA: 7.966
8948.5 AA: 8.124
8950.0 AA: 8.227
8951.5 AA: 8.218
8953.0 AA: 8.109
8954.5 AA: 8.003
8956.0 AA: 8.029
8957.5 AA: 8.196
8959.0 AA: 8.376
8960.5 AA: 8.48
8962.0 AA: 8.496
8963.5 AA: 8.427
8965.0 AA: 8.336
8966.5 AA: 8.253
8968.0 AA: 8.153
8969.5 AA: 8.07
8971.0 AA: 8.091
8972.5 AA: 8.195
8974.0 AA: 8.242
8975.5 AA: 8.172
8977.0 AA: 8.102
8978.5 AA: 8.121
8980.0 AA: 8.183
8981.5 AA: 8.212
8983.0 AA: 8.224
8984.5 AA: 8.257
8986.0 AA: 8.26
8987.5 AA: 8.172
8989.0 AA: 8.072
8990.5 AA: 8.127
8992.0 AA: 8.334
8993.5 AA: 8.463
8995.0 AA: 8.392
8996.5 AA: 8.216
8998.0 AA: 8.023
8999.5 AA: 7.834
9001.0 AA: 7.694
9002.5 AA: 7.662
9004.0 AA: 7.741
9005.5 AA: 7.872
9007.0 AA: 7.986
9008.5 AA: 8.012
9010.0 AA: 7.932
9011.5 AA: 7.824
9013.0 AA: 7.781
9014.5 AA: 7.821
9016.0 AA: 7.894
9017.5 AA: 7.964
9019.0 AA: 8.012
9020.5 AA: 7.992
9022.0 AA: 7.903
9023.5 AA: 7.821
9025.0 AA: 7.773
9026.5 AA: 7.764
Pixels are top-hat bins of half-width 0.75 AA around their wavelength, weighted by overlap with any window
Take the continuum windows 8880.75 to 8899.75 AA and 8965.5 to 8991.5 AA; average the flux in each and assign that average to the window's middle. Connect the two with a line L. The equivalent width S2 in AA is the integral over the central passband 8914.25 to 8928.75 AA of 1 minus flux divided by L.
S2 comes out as -0.23 AA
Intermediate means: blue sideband 8.16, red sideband 8.17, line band 8.29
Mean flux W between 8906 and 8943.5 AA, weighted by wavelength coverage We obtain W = 8.14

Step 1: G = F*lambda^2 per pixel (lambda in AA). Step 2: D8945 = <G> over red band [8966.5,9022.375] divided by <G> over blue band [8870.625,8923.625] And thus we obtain 1.03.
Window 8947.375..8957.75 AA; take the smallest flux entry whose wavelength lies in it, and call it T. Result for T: 8.003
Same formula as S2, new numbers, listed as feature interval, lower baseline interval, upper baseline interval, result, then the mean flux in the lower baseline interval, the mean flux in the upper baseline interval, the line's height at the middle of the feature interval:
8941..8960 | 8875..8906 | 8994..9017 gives -0.3 AA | 8.06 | 7.92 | 7.98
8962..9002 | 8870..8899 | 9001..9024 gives -1.3 AA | 8.08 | 7.88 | 7.92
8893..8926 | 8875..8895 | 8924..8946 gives 0.7 AA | 8.16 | 8.19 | 8.17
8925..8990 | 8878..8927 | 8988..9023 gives -1.4 AA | 8.06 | 7.98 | 8.02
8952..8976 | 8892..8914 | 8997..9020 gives -1.1 AA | 7.82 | 7.88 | 7.85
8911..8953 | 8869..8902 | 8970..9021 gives -0.7 AA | 8.06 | 8.06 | 8.06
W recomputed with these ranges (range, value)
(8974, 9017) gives 8.05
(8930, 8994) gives 8.21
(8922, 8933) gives 8.25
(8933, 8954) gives 8.17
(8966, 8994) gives 8.19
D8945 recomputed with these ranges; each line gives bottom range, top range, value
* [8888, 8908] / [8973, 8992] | 1.05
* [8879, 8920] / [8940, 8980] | 1.04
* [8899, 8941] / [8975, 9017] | 1.01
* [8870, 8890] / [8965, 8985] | 1.04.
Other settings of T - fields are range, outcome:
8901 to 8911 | 7.505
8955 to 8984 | 8.029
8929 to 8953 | 7.844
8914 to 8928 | 7.9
